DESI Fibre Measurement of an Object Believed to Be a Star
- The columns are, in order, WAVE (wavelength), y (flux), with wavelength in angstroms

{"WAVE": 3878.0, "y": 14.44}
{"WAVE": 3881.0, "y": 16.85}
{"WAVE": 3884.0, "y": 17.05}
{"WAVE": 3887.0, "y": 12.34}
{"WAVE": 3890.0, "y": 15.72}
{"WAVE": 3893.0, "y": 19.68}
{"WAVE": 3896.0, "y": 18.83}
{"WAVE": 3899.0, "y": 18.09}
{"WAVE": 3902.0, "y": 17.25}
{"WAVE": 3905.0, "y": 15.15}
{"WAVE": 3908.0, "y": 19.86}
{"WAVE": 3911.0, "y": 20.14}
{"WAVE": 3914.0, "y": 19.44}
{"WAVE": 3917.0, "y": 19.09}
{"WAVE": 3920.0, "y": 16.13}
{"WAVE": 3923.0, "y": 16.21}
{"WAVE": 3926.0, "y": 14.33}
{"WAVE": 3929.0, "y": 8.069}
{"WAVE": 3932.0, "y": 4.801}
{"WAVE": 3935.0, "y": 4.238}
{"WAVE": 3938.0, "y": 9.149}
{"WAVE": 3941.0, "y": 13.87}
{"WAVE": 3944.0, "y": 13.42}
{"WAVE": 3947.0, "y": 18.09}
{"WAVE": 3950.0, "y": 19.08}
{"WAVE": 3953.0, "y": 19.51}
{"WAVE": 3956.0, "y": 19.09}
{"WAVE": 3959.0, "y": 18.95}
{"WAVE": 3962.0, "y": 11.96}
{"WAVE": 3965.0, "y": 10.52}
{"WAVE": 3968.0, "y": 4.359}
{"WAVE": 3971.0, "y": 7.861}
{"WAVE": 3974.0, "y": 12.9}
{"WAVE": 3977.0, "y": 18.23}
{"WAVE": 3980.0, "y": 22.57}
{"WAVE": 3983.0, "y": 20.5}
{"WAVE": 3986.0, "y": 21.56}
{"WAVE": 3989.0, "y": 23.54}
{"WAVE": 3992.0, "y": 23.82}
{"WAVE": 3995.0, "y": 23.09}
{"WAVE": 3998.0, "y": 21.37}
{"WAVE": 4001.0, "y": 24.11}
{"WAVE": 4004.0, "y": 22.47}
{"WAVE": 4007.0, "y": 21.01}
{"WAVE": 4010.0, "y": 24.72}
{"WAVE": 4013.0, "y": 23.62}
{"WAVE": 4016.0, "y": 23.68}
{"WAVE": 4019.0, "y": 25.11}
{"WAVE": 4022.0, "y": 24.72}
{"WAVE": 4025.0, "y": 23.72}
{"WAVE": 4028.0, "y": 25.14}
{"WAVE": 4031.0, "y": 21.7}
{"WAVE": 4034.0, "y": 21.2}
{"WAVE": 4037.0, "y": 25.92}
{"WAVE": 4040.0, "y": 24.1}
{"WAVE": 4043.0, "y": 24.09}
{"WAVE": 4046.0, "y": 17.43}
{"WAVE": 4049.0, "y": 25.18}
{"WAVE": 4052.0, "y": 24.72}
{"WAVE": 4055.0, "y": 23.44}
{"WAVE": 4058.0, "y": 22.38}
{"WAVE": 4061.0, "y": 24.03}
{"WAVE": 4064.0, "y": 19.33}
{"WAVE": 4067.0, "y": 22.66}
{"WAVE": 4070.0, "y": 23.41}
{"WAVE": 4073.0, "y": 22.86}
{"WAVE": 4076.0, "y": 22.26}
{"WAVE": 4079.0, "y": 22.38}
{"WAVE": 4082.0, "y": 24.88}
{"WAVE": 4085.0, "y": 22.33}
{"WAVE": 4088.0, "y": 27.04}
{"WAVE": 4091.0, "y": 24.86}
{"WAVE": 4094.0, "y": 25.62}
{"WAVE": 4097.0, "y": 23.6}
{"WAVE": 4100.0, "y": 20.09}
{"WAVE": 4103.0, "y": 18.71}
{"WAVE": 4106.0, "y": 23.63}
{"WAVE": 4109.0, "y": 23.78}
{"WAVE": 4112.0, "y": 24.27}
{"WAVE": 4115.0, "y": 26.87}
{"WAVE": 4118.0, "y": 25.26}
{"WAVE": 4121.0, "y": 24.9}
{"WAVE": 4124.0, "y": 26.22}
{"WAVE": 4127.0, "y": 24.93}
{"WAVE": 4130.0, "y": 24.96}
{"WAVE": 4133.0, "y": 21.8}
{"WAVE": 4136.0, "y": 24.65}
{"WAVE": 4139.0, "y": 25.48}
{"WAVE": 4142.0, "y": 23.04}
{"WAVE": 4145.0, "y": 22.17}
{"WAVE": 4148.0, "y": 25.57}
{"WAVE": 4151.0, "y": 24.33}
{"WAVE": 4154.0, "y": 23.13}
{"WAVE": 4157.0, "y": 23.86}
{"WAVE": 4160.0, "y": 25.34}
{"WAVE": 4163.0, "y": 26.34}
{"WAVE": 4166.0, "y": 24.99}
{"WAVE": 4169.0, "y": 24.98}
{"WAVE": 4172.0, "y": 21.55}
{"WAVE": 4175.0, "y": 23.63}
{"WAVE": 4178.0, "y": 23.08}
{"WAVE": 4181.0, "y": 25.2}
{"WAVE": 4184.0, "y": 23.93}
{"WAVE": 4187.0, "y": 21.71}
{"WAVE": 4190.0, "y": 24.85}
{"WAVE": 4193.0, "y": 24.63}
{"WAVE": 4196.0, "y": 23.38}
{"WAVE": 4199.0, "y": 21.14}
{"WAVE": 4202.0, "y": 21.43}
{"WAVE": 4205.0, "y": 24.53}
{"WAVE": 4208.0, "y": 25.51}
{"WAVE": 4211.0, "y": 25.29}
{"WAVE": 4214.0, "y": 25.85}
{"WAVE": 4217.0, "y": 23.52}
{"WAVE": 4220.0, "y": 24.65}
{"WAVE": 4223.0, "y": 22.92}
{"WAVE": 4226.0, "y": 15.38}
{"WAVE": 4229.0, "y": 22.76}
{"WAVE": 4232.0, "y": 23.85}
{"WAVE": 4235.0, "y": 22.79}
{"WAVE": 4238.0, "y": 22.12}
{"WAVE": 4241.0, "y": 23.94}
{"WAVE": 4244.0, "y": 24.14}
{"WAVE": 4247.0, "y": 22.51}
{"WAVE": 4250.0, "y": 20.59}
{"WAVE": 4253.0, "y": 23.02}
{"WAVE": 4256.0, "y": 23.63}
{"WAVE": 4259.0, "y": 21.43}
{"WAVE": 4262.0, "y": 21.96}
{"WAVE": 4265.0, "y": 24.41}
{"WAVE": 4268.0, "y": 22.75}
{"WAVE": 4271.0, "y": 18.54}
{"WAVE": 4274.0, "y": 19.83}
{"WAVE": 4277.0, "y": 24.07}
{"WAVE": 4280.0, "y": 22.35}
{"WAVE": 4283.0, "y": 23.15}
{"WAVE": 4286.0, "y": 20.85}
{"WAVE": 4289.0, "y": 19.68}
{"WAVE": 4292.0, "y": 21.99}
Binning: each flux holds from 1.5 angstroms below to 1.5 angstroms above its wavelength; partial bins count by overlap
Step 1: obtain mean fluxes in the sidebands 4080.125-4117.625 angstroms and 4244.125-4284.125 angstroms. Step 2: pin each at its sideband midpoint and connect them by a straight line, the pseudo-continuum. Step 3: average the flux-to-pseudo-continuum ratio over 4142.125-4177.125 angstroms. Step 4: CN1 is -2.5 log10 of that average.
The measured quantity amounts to -0.04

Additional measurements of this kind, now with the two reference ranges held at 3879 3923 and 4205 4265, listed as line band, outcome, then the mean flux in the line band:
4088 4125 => -0.155 mag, 24.1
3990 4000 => -0.200 mag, 22.9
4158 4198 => -0.095 mag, 24.1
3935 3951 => 0.315 mag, 13.6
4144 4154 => -0.114 mag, 24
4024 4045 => -0.195 mag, 23.5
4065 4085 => -0.129 mag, 22.9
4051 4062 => -0.176 mag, 23.6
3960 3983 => 0.370 mag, 13.3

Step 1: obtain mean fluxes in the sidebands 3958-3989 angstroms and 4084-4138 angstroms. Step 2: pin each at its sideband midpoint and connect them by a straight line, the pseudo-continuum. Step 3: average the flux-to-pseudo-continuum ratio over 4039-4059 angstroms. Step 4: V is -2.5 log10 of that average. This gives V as -0.146 mag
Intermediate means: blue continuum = 15.3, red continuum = 24.1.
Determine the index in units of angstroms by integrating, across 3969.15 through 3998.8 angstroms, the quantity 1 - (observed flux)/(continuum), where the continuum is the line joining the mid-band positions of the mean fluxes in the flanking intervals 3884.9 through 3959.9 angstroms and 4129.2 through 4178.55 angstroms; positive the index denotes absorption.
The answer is -2.32 angstroms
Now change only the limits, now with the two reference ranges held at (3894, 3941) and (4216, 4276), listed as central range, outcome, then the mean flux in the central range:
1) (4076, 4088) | -3.3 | 23.6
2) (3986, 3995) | -3.7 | 23.2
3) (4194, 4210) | -1.6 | 23.3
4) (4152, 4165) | -2.8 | 24.7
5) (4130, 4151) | -4.3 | 23.9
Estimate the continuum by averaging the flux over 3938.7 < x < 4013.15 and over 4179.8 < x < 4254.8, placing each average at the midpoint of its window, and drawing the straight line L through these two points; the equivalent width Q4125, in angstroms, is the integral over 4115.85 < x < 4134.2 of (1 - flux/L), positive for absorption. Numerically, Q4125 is -3.0 angstroms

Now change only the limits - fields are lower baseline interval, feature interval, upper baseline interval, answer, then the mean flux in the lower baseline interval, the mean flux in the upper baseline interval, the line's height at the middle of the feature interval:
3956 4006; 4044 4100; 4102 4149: -3.2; 18.1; 24.2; 21.9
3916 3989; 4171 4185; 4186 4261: -1.3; 14.5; 23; 21.6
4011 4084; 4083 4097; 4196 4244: -1.0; 23.3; 23.1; 23.2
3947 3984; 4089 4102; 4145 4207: -1.8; 15.5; 23.9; 20.7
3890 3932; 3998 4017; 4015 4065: -1.3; 16.6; 23.3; 21.6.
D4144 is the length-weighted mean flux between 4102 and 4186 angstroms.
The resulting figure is 24.2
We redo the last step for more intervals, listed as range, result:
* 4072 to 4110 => 23.2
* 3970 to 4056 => 22.2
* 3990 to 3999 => 22.9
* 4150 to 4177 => 24.2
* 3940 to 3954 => 16.8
